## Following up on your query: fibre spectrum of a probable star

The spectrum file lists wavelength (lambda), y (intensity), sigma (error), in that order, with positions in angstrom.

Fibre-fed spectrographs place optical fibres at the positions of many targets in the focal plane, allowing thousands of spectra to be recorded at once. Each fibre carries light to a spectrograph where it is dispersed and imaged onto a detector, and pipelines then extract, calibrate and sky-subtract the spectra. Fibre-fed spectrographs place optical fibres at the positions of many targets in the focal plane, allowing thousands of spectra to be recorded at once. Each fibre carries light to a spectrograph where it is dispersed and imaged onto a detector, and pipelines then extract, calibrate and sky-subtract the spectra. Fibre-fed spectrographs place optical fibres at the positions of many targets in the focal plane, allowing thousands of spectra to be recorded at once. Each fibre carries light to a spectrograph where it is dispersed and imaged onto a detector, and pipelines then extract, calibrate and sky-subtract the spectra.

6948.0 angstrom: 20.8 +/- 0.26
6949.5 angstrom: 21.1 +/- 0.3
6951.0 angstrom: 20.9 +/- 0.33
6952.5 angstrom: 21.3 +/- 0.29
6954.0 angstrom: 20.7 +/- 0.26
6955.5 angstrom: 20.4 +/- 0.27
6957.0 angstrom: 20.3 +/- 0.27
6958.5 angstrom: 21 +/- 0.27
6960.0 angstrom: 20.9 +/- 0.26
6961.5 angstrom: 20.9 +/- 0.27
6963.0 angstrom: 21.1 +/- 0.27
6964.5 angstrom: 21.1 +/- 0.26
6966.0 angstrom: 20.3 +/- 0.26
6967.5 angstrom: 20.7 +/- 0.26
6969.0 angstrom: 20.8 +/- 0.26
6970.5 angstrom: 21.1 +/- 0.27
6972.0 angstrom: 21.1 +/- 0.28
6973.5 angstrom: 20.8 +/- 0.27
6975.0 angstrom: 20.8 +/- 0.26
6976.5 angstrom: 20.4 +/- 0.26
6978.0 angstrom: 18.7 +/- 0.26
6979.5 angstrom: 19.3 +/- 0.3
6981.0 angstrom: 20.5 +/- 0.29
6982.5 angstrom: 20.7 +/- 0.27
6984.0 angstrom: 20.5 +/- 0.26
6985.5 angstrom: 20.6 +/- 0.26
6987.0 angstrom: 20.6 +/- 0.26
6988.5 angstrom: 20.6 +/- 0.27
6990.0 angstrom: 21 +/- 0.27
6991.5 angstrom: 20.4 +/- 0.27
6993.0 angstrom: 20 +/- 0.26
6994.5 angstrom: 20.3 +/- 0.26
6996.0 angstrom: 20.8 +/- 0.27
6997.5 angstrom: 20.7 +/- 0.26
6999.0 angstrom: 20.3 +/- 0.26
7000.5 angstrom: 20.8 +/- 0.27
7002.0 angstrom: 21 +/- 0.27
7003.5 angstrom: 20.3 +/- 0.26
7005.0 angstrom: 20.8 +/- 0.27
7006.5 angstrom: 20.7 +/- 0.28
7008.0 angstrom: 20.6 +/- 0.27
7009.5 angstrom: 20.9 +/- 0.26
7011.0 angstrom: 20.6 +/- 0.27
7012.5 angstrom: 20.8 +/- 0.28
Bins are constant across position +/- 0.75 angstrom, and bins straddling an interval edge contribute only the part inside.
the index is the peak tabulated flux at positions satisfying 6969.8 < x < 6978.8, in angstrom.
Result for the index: 21.1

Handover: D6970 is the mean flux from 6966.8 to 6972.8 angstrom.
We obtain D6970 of 20.9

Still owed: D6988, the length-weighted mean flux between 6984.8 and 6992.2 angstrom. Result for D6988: 20.6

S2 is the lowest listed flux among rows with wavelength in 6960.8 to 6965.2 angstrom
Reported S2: 20.9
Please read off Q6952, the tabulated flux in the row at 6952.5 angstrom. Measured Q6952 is 21.3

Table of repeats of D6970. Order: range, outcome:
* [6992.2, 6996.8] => 20.4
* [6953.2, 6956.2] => 20.6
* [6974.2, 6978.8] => 20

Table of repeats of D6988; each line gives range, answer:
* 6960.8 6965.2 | 21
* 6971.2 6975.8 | 20.9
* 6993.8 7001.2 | 20.6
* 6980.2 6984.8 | 20.6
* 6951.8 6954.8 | 21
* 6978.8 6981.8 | 19.9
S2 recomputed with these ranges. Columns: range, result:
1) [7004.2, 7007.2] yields 20.7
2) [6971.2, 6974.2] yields 20.8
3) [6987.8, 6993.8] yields 20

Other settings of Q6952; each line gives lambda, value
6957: 20.3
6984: 20.5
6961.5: 20.9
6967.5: 20.7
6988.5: 20.6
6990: 21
